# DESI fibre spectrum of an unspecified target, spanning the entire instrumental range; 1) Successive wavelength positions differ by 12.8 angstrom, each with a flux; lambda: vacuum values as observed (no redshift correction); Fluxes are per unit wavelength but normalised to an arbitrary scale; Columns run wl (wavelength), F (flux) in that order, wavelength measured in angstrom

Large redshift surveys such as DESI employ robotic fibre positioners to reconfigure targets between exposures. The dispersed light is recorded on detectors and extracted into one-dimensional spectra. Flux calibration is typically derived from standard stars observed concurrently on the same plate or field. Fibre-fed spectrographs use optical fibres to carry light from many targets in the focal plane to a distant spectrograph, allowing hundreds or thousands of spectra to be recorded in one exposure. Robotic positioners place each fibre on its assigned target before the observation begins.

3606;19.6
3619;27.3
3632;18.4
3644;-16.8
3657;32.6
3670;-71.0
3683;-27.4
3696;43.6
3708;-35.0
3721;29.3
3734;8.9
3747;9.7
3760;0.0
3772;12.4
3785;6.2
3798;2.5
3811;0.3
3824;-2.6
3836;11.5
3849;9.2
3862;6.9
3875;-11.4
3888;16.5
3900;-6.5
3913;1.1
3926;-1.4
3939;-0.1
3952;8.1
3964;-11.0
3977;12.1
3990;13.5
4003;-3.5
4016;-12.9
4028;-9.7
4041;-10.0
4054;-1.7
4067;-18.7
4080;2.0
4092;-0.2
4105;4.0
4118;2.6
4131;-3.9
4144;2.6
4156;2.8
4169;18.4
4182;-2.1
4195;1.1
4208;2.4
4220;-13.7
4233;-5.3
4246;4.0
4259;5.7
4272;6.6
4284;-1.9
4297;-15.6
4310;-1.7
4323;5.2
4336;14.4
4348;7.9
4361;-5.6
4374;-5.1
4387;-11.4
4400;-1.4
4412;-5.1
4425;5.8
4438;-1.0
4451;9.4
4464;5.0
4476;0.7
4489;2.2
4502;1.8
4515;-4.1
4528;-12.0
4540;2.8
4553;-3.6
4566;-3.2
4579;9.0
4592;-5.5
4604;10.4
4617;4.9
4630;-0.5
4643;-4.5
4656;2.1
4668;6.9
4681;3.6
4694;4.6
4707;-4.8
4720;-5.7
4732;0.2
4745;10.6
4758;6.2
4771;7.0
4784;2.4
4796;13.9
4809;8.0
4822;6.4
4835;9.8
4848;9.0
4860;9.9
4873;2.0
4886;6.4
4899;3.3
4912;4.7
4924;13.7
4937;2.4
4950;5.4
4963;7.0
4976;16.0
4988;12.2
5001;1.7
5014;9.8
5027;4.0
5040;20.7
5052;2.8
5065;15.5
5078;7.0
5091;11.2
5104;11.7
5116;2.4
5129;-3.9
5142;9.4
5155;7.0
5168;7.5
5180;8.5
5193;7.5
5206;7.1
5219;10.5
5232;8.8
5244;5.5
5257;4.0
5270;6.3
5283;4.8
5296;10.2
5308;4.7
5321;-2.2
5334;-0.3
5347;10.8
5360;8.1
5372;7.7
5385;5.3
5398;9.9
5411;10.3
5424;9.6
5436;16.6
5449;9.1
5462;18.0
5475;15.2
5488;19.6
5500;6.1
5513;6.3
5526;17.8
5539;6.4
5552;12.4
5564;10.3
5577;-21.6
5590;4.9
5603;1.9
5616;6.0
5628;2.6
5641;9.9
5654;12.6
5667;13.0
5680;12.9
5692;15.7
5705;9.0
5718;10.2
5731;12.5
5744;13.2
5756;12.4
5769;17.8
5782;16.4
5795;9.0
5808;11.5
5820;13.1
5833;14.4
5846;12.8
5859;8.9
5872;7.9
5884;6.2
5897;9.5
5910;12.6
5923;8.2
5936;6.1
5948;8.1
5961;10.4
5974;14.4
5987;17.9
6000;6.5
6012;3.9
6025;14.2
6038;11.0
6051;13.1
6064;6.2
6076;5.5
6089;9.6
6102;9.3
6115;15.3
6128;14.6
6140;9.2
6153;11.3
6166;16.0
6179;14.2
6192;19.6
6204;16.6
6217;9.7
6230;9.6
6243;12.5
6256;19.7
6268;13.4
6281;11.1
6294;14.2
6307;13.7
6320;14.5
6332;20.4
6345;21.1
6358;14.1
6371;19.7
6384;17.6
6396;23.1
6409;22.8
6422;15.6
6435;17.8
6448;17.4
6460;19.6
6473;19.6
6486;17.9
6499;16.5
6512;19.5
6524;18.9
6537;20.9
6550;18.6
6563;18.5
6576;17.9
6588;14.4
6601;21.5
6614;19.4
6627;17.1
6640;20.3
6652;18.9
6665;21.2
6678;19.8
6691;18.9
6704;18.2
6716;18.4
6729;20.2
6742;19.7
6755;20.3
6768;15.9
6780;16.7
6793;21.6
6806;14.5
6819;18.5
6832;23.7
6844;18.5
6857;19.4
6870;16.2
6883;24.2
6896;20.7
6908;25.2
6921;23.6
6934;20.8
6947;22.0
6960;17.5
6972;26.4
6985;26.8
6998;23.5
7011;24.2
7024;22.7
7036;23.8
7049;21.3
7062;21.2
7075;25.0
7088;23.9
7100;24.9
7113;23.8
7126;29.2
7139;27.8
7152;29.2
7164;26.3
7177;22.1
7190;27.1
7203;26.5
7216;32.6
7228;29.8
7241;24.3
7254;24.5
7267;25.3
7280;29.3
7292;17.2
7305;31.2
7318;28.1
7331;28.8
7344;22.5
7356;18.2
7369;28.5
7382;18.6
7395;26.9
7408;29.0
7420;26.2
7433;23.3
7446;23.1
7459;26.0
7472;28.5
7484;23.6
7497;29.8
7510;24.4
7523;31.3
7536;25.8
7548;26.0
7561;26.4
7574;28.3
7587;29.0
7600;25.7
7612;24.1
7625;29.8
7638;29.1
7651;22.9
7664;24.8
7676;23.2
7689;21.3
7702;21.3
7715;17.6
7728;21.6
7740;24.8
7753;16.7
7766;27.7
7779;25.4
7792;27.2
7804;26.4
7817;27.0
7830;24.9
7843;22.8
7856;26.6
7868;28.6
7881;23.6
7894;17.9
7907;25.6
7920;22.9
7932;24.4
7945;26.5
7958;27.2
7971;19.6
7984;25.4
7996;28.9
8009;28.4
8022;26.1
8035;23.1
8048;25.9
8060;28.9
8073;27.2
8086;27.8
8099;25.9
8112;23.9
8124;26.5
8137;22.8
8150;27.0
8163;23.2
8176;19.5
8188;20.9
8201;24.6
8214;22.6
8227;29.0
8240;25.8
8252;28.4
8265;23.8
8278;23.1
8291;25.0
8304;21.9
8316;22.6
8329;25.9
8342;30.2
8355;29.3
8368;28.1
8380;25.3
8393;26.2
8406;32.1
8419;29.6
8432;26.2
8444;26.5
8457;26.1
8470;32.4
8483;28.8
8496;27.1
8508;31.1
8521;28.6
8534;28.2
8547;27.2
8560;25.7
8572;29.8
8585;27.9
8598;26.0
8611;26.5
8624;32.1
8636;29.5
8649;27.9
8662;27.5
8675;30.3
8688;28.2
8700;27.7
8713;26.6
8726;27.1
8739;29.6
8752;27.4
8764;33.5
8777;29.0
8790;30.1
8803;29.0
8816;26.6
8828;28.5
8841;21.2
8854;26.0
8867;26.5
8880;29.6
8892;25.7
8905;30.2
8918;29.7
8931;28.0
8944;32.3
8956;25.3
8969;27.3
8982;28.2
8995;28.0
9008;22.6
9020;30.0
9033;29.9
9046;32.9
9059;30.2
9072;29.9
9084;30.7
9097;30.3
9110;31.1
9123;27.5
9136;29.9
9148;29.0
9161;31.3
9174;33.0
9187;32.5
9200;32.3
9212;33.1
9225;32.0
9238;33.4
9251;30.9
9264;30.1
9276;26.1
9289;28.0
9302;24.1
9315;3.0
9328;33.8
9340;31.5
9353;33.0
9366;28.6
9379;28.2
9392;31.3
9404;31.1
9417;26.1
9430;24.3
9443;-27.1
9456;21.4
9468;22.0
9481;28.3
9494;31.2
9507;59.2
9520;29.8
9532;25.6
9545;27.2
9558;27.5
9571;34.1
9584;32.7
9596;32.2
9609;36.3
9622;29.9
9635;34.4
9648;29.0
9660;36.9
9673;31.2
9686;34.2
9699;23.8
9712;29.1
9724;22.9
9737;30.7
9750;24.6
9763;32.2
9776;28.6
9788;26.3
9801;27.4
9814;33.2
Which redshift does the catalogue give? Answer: 0.58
